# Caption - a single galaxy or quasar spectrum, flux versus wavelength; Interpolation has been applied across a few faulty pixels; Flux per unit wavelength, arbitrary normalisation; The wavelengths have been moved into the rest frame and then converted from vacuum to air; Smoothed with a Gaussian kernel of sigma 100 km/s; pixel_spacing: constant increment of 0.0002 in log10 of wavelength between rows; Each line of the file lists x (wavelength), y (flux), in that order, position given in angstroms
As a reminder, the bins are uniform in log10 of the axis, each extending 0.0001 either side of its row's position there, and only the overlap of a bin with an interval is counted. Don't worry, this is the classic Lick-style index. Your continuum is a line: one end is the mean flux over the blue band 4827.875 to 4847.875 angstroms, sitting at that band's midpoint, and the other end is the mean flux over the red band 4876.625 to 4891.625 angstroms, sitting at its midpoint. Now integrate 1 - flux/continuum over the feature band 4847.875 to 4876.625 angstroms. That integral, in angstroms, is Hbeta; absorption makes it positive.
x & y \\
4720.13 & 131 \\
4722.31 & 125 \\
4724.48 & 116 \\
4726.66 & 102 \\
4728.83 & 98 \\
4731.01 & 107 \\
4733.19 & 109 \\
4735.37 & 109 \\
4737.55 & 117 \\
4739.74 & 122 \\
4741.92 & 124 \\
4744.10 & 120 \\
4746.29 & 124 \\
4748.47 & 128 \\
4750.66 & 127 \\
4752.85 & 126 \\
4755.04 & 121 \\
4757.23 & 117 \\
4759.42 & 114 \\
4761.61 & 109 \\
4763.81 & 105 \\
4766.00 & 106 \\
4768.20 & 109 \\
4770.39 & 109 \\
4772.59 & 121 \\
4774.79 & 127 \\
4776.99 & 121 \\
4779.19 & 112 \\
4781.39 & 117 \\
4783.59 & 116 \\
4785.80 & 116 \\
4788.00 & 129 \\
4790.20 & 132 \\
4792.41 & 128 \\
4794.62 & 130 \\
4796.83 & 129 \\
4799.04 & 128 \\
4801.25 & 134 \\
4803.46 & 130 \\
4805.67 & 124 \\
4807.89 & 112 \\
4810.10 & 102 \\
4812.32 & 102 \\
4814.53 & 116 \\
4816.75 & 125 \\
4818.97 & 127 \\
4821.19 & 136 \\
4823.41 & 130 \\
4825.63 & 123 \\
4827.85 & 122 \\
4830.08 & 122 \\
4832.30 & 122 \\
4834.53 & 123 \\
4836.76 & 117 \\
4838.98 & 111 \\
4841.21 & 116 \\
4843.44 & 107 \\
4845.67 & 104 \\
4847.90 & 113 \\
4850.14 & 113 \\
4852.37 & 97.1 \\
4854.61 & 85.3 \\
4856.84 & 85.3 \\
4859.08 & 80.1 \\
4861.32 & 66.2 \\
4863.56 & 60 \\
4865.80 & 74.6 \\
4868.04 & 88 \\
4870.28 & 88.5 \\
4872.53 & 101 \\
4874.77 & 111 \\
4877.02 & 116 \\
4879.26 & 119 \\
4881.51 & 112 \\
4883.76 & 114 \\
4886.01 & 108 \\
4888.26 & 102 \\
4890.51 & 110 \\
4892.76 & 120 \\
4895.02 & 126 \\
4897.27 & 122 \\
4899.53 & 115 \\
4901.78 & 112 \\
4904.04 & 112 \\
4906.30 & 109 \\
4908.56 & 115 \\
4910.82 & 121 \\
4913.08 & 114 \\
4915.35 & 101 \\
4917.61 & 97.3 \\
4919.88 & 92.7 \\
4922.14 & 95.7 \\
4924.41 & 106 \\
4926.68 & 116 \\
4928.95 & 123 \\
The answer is 6.1 angstroms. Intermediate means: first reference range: 115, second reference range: 111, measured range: 89.2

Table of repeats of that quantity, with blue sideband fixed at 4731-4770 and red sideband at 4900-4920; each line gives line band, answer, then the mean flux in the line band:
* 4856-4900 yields 3.86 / 101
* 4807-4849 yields -1.66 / 117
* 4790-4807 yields -2.19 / 129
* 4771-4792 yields -1.12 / 121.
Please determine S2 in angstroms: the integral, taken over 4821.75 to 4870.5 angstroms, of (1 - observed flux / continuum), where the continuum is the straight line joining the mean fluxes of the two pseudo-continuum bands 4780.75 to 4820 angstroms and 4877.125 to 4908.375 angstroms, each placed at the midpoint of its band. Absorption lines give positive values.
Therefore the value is 6.4 angstroms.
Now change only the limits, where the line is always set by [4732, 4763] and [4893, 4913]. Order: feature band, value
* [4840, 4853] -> 1.0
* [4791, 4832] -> -1.9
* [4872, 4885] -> 0.5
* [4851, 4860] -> 2.3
